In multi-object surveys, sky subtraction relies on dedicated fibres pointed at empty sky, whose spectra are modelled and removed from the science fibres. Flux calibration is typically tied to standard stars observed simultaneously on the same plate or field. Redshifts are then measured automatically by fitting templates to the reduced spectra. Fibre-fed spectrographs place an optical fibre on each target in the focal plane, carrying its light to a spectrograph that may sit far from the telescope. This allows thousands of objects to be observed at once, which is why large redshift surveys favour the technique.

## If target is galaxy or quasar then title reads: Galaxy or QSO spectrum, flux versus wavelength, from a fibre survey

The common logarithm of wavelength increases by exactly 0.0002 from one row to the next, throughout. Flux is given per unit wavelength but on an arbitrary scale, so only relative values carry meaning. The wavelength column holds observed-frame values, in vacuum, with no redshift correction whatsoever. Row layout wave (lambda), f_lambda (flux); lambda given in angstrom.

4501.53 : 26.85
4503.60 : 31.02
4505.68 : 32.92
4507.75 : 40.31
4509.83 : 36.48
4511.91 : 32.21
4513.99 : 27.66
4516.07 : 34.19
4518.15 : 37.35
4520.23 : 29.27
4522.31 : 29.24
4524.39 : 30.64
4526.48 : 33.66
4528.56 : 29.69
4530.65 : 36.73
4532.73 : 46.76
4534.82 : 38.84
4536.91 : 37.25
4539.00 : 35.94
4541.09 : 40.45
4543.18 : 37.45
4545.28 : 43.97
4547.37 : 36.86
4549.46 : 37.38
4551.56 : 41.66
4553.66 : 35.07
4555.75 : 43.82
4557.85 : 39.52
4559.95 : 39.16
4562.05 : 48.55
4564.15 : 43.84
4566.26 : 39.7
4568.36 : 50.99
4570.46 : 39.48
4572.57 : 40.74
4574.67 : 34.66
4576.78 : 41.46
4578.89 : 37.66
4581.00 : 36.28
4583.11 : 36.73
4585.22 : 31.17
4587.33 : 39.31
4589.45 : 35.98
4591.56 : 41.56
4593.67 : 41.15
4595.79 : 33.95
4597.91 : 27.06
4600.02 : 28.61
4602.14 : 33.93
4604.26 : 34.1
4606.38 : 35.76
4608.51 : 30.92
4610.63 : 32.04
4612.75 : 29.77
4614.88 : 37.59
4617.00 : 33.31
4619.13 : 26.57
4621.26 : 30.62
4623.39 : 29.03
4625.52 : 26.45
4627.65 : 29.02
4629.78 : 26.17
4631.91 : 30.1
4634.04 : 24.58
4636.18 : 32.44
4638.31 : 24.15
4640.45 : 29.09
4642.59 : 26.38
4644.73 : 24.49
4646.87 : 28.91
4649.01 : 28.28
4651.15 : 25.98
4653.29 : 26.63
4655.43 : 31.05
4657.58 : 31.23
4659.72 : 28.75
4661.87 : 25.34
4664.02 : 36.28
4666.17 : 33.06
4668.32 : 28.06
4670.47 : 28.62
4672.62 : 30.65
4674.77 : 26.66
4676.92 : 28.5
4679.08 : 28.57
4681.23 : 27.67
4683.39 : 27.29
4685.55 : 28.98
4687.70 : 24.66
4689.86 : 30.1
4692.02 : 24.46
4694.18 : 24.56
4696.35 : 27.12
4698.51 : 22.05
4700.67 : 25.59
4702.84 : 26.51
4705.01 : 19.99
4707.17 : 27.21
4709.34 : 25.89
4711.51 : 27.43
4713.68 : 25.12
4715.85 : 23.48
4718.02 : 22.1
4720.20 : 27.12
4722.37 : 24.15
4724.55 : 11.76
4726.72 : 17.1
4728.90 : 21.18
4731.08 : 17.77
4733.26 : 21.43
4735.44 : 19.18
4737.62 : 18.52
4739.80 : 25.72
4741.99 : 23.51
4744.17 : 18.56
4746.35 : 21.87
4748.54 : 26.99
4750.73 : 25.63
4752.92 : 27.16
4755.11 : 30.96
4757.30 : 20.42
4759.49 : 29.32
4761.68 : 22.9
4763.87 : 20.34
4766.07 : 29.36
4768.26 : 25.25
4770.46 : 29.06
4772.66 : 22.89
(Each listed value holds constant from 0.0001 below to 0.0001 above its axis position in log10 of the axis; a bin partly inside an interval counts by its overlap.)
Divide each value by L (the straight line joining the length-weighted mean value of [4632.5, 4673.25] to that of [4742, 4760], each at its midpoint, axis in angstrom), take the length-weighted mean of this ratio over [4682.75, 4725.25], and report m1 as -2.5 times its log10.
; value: 0.08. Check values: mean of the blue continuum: 28.6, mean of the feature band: 24.9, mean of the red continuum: 24.9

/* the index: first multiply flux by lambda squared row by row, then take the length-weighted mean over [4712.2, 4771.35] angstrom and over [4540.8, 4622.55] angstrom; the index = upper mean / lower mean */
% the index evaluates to 0.7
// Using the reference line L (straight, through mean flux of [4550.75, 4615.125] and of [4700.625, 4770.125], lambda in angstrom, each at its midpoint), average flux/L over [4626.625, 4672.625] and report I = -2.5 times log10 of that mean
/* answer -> 0.10 mag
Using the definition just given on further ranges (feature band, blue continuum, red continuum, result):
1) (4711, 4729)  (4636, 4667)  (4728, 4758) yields 0.11 mag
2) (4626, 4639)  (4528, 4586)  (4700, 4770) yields 0.18 mag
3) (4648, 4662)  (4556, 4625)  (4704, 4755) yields 0.06 mag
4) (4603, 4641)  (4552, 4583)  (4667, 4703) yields 0.15 mag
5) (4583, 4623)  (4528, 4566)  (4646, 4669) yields 0.03 mag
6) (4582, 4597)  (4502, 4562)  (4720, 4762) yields -0.14 mag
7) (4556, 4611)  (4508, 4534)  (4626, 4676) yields -0.20 mag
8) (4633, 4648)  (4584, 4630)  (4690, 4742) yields 0.09 mag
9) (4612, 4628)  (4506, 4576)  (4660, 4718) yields 0.06 mag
